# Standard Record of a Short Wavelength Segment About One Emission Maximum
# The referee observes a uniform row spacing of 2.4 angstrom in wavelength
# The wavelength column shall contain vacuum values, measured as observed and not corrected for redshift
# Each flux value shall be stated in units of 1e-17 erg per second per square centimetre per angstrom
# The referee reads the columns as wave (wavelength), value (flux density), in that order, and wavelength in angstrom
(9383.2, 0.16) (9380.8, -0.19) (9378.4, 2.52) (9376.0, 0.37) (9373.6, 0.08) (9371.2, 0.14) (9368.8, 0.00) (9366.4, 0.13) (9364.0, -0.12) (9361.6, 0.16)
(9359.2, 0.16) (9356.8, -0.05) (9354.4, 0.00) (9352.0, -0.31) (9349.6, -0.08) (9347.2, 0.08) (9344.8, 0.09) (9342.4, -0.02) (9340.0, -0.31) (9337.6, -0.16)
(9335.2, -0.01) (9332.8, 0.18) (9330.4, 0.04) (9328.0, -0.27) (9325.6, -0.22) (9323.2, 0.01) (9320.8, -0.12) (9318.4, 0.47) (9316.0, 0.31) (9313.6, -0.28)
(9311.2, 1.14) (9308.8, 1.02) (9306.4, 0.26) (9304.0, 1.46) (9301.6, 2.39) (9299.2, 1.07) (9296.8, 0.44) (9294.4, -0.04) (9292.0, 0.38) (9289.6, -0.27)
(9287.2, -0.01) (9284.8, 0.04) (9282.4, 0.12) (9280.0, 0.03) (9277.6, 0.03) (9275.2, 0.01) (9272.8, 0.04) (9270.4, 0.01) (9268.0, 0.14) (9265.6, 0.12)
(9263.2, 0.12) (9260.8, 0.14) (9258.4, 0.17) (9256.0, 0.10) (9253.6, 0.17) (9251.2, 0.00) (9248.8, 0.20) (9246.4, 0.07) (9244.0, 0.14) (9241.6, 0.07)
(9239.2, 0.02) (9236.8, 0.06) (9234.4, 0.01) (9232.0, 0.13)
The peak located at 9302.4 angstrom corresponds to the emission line [O III]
